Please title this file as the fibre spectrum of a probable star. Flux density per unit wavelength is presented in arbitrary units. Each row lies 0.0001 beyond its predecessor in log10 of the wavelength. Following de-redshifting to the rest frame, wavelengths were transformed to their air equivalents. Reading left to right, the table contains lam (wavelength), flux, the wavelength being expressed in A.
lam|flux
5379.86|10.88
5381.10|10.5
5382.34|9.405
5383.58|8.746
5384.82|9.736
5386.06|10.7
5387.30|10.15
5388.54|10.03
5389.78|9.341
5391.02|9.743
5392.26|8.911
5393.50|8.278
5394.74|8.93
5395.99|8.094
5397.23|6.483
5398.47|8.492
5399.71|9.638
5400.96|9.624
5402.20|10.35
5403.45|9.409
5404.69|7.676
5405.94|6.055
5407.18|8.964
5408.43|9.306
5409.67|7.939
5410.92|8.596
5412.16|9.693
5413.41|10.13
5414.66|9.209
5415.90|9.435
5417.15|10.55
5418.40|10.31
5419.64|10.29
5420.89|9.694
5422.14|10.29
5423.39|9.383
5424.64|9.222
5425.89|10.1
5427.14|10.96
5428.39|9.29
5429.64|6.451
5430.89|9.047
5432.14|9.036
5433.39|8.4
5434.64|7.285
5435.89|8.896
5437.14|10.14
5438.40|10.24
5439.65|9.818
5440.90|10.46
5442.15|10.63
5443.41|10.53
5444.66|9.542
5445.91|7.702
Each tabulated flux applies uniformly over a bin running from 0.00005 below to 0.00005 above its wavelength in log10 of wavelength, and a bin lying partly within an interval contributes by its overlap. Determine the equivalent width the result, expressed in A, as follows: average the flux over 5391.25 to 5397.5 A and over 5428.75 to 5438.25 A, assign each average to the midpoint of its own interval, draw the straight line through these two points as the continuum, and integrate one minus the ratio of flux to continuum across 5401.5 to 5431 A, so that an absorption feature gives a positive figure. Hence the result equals -2.8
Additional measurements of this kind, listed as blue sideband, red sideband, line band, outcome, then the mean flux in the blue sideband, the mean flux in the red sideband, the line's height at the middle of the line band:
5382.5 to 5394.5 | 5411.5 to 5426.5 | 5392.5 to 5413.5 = 2.21 A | 9.5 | 9.86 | 9.67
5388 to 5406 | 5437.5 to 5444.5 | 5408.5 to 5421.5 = -0.22 A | 8.81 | 10.3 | 9.41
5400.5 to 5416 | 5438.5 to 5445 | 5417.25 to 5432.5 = 0.02 A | 8.93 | 10.2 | 9.58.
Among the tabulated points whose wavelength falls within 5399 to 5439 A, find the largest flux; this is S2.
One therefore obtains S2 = 10.96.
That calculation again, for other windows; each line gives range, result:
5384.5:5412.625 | 10.7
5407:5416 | 10.13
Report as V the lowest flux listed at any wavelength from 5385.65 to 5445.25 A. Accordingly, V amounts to 6.055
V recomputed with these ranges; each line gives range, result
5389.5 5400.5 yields 6.483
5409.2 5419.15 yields 7.939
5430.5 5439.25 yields 7.285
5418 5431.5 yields 6.451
